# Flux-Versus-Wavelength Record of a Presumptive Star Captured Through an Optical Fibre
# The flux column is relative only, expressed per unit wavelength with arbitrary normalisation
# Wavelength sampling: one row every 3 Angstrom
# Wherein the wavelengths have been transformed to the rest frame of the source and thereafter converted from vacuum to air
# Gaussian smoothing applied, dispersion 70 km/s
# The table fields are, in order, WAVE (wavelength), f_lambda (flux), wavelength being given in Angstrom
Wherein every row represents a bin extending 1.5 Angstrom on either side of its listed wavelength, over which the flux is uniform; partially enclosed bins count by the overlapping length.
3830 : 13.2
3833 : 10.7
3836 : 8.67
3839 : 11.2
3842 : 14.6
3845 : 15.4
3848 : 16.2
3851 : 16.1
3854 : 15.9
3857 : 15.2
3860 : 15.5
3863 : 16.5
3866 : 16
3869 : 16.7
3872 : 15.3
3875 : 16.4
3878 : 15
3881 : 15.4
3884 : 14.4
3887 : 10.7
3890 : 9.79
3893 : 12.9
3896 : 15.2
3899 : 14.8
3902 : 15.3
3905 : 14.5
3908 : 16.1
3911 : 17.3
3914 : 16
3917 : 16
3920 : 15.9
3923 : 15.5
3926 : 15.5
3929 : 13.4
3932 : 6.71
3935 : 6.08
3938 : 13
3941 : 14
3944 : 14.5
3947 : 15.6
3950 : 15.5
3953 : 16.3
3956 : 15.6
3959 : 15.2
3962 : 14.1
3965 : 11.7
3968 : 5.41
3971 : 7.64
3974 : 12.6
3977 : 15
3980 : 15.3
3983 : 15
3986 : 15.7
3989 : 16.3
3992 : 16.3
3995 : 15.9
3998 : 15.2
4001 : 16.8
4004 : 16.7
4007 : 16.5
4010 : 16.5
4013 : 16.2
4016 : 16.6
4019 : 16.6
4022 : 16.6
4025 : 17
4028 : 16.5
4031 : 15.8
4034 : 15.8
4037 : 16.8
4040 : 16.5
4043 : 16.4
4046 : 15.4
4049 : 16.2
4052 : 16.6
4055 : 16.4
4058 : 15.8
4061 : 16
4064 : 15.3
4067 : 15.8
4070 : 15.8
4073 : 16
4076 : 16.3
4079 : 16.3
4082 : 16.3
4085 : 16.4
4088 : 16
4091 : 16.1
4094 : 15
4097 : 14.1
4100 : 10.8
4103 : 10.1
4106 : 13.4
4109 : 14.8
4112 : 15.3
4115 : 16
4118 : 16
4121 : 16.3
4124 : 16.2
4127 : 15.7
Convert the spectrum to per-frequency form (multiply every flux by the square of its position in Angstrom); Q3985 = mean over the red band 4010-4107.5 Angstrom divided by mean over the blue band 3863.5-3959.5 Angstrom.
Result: 1.17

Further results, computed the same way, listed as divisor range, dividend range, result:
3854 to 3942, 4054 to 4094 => 1.22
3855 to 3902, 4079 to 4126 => 1.14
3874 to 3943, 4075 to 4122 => 1.18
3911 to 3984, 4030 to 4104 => 1.23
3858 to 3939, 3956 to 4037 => 1.10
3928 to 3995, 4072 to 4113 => 1.18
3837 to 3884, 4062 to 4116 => 1.10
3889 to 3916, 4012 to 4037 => 1.18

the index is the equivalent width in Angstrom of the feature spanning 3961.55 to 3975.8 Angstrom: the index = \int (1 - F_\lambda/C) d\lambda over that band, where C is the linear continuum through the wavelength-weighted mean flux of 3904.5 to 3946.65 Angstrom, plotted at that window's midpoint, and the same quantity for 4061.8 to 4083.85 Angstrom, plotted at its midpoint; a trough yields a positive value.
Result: 4.3 Angstrom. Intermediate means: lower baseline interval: 13.9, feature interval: 10.1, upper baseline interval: 16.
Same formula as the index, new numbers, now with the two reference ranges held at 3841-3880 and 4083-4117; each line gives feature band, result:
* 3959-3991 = 4.4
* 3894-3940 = 4.1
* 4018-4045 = -3.0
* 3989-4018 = -2.6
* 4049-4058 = -1.0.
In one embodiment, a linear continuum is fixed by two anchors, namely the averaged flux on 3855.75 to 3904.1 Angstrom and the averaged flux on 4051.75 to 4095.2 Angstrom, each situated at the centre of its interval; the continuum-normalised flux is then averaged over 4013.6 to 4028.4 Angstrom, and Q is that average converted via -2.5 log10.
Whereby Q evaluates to -0.067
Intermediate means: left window 14.7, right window 16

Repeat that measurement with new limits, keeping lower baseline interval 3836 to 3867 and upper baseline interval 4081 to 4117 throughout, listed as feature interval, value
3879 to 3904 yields 0.10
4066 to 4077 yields -0.10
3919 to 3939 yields 0.21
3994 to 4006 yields -0.10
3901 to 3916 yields -0.07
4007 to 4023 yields -0.13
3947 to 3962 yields -0.05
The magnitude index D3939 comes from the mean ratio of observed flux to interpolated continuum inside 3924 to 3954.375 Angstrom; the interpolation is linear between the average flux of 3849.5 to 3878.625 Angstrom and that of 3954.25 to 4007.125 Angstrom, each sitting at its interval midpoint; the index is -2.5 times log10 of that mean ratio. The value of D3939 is 0.13 mag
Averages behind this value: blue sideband 15.9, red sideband 14.2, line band 13.1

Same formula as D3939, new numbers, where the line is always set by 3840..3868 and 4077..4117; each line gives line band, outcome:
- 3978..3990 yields -0.03 mag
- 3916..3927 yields -0.02 mag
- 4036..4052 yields -0.10 mag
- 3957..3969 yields 0.26 mag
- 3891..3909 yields 0.06 mag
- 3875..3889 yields 0.11 mag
